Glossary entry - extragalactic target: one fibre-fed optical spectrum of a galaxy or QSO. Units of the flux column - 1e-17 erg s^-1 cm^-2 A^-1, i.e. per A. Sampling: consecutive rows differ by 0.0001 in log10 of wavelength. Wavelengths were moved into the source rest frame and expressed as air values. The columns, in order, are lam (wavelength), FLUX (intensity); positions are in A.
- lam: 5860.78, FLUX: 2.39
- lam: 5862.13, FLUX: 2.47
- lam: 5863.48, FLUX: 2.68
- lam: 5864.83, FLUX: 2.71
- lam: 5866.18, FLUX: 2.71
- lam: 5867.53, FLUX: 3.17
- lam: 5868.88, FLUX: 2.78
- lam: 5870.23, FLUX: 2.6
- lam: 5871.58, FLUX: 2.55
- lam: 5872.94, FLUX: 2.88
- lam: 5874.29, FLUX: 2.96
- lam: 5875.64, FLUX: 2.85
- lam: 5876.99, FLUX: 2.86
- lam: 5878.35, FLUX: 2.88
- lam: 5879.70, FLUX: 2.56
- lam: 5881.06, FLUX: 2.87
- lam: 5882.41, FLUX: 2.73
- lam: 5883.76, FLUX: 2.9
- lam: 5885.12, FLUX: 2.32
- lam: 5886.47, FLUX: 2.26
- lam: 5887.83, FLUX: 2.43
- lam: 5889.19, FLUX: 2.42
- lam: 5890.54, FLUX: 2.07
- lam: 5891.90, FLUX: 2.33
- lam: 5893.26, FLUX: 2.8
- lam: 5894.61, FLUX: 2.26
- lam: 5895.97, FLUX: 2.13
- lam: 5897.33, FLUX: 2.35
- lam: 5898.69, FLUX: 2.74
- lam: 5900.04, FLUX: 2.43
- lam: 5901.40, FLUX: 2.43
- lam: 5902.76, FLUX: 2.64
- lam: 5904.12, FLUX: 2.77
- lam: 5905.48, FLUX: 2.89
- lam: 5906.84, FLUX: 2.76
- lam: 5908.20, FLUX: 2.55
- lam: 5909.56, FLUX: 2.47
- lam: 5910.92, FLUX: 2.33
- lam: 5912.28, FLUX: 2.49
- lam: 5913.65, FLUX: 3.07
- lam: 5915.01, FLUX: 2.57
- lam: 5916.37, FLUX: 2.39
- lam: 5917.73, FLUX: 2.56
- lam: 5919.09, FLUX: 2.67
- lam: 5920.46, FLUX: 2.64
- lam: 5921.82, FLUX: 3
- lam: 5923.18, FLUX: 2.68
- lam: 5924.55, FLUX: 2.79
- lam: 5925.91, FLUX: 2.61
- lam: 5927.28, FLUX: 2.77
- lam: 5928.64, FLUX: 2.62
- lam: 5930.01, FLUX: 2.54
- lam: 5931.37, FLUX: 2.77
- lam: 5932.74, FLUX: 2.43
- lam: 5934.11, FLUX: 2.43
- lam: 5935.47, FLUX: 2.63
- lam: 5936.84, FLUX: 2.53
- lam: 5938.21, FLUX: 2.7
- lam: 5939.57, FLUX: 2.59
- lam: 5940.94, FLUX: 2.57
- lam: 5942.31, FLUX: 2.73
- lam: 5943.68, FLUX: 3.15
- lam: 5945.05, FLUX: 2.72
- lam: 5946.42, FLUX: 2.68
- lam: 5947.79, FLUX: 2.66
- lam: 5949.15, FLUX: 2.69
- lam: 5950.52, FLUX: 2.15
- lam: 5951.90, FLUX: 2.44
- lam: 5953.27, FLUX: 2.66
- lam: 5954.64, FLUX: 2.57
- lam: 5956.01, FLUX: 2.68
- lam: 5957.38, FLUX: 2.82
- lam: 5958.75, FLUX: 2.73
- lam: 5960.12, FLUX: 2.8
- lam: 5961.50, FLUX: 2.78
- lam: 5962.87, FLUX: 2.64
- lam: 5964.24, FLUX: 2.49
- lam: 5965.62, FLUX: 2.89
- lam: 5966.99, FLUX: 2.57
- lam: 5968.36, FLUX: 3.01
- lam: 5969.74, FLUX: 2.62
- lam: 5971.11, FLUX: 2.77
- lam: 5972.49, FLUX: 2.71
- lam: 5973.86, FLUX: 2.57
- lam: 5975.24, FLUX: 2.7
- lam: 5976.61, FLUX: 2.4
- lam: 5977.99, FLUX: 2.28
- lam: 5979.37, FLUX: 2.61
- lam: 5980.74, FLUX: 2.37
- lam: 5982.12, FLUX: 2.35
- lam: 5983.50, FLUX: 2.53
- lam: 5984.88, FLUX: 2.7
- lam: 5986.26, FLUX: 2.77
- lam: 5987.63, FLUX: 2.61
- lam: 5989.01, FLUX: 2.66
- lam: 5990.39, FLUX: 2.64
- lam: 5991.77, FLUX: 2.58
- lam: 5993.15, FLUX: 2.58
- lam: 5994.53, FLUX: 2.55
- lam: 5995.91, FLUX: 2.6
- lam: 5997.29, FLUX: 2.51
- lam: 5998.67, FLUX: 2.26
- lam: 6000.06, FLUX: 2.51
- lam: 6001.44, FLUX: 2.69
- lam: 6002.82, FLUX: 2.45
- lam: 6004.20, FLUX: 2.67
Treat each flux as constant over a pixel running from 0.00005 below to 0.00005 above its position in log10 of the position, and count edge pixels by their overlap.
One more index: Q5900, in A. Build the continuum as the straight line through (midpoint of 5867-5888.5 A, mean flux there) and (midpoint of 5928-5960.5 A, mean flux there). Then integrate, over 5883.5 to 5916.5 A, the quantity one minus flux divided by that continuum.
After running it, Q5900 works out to 2.2 A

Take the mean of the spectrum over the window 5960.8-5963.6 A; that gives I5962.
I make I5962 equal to 2.71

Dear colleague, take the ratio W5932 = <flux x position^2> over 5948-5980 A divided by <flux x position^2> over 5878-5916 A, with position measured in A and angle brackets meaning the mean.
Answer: 1.06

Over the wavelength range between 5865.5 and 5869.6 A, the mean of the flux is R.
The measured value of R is 2.89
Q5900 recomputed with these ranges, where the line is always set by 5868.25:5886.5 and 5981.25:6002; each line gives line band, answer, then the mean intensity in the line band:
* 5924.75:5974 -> -0.65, 2.66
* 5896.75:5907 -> 0.28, 2.62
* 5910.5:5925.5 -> 0.08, 2.66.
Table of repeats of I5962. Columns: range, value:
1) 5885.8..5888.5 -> 2.34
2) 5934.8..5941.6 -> 2.6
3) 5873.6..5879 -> 2.89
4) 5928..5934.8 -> 2.56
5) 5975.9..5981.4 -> 2.42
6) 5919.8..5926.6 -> 2.74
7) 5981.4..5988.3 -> 2.59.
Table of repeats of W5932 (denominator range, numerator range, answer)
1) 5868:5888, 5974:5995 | 0.98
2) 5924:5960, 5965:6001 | 0.99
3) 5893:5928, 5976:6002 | 1.00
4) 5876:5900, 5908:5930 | 1.06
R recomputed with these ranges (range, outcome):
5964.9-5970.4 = 2.77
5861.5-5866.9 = 2.65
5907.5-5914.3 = 2.58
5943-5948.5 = 2.8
